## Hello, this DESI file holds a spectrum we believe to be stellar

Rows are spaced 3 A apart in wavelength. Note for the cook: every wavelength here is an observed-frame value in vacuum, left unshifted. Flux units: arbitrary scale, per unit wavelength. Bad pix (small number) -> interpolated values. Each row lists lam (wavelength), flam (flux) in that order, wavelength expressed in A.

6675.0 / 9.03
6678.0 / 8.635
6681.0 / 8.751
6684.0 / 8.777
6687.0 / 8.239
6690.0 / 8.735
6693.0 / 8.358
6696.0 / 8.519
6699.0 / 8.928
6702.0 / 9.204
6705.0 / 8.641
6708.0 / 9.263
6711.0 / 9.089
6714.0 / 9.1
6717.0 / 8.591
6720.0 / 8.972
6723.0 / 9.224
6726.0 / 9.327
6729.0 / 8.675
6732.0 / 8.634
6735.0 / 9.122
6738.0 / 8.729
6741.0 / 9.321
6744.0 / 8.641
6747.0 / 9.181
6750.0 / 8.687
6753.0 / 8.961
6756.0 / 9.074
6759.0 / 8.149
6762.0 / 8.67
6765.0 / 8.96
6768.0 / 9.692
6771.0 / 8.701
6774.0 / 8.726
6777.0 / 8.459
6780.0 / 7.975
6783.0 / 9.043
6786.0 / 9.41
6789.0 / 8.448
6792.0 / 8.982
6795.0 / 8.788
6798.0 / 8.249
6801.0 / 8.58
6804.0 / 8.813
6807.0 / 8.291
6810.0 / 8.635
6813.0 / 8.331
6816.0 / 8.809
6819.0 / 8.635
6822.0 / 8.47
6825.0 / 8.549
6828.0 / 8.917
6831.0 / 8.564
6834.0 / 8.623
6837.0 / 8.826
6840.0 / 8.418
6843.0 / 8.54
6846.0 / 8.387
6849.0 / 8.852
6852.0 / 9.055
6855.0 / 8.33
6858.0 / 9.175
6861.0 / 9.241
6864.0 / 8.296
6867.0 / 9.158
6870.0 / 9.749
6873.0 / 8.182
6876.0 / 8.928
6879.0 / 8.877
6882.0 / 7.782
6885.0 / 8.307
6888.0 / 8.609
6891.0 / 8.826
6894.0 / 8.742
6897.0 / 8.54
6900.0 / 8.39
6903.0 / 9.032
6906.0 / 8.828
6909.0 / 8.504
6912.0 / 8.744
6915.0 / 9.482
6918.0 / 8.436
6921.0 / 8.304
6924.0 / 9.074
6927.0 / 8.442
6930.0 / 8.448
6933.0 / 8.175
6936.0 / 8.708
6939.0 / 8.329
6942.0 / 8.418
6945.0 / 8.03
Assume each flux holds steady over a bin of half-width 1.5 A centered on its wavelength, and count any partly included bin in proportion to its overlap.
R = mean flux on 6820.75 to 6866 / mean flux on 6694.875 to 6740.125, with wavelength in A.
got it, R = 0.97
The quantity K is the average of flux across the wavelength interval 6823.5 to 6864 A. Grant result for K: 8.71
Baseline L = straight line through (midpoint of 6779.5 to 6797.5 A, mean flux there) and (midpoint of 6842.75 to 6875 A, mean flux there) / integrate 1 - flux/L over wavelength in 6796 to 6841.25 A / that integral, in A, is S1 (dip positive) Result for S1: 1.1 A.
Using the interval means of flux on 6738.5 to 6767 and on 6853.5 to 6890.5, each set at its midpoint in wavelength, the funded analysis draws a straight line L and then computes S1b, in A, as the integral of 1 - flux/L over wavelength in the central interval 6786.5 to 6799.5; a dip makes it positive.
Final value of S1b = 0.2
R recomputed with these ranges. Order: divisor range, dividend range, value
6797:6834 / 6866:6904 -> 1.01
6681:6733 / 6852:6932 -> 0.99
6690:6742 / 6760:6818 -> 0.98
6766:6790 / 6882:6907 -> 0.98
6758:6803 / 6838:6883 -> 1.00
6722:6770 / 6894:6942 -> 0.97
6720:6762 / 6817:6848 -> 0.97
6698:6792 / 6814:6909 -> 0.98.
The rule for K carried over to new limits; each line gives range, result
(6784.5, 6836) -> 8.65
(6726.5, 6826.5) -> 8.74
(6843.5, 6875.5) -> 8.84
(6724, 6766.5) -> 8.87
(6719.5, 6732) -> 9.01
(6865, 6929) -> 8.71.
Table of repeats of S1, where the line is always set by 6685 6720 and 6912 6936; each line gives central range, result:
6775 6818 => 0.5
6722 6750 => -0.6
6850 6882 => -0.6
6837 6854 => 0.1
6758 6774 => -0.2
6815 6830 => 0.1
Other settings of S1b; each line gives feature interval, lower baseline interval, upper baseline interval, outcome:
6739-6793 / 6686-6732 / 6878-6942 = -0.3 A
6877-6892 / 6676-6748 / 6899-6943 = 0.3 A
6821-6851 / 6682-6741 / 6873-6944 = 0.2 A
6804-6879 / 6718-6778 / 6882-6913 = 0.0 A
